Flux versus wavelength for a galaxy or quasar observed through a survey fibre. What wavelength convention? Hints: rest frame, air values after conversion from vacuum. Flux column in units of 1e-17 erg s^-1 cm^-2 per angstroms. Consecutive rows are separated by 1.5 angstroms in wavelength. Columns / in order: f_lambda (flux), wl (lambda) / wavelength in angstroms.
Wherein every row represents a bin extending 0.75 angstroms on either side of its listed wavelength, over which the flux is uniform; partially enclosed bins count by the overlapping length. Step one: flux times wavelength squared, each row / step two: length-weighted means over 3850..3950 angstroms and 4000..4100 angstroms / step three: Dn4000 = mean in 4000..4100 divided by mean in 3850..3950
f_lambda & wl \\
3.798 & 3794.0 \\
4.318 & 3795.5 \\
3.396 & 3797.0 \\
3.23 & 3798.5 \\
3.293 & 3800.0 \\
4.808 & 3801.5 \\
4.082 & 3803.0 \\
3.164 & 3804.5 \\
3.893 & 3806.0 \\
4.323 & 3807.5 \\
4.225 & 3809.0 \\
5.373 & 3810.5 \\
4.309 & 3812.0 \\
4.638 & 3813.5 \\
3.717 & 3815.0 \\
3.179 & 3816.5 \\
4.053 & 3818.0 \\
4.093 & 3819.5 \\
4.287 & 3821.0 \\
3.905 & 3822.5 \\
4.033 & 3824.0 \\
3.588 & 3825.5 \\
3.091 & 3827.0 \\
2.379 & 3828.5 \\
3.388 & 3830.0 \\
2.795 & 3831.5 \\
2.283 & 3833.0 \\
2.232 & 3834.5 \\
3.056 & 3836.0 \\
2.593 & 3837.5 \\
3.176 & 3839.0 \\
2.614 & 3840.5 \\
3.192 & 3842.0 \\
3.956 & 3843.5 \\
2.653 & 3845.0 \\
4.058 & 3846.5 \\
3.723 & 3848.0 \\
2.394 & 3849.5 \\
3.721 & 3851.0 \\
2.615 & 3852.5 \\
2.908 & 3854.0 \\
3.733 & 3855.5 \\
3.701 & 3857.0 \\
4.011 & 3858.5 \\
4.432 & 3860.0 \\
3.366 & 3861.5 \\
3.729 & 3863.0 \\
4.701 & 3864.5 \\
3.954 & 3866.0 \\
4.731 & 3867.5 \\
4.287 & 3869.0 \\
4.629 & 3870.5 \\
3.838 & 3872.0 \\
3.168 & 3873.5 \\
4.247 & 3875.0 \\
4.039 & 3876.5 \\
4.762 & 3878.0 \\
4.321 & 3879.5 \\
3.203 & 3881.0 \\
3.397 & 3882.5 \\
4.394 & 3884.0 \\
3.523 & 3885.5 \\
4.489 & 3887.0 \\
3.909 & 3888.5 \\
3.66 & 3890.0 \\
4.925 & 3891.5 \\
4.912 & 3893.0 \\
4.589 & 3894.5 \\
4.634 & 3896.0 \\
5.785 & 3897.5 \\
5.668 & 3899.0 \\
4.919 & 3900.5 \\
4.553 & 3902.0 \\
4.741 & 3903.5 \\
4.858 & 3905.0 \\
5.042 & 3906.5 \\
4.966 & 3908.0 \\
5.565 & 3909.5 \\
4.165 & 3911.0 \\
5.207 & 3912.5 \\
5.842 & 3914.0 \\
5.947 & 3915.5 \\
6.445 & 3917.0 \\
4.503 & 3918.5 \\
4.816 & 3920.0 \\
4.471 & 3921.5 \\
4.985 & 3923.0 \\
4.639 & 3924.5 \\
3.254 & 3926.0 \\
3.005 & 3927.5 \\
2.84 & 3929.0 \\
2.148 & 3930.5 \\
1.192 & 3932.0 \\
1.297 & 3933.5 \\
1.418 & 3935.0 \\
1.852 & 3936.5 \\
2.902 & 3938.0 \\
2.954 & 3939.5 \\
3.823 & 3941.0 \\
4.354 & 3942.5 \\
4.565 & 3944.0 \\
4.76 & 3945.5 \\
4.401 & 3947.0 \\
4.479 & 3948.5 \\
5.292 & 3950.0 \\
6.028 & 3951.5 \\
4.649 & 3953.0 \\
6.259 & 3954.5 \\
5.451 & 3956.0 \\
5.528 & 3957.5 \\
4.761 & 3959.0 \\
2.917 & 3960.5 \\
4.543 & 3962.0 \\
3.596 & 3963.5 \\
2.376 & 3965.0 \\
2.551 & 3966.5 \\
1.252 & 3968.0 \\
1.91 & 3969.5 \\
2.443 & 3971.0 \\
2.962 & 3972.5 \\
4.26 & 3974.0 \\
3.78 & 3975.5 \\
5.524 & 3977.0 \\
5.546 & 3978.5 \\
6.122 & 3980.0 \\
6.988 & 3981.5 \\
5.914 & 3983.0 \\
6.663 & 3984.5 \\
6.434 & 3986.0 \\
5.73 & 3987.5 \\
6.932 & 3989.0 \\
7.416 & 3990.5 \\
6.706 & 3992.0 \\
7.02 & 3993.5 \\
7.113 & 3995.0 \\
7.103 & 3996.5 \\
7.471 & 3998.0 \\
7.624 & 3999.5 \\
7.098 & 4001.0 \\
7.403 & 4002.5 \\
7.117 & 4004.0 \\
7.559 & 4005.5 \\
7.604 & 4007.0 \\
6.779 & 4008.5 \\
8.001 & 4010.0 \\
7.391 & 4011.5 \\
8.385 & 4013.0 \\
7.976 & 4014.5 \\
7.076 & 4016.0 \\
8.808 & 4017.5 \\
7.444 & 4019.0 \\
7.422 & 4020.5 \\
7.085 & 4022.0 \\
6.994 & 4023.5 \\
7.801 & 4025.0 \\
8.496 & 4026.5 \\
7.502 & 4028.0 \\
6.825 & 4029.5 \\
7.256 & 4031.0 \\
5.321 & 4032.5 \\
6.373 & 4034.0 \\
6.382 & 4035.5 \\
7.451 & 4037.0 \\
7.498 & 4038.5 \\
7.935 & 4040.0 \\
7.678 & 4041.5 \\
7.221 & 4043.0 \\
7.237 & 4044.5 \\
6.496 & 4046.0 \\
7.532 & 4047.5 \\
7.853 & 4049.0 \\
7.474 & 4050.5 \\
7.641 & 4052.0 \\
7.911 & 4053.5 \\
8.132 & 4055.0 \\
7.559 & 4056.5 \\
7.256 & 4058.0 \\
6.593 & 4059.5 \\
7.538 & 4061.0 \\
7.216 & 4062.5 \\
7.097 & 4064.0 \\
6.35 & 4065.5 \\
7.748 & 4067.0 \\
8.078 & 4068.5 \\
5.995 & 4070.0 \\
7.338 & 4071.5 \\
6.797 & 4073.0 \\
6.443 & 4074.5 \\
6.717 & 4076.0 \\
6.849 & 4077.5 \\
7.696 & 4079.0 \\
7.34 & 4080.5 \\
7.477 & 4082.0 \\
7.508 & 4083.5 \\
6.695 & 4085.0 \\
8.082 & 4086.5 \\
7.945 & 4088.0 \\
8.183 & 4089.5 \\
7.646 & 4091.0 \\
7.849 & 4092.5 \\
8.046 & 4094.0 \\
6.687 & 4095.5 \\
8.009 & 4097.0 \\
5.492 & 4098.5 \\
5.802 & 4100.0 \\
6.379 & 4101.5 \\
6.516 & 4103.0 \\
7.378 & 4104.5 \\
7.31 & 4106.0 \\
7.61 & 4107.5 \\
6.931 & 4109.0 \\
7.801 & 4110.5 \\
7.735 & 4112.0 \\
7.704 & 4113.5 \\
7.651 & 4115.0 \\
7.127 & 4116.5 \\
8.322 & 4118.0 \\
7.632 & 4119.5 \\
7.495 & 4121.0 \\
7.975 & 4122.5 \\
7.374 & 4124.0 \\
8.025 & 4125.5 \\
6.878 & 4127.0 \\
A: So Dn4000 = 1.92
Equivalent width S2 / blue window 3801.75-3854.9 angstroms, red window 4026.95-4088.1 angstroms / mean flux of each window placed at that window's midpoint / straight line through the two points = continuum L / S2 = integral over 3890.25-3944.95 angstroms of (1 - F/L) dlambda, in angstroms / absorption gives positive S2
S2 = 7.48 angstroms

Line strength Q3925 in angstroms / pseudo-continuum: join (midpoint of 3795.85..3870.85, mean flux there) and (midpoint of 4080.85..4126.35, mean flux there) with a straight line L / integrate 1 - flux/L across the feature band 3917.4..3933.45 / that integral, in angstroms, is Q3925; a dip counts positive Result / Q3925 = 4.4 angstroms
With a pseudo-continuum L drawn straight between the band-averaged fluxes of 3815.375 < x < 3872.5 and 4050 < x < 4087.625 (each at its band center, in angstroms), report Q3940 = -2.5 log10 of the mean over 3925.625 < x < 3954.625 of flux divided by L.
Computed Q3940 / 0.41 mag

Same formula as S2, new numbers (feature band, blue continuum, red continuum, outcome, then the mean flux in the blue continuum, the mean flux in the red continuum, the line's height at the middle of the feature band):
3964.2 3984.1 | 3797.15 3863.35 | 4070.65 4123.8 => 5.6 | 3.54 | 7.32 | 5.58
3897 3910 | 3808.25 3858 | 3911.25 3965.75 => -4.1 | 3.45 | 4.1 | 3.88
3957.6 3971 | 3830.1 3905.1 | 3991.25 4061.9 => 6.5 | 3.86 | 7.36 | 5.99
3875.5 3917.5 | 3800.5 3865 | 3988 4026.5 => 2.4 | 3.58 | 7.42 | 4.98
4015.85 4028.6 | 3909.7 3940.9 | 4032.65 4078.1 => -2.7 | 3.73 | 7.19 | 6.31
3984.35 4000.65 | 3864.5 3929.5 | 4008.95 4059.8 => -1.0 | 4.52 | 7.42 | 6.53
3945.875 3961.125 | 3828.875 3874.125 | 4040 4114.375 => 0.6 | 3.45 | 7.28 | 5.18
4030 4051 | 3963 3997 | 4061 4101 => -2.6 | 5.05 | 7.2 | 6.34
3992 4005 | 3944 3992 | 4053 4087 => -4.0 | 4.78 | 7.22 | 5.51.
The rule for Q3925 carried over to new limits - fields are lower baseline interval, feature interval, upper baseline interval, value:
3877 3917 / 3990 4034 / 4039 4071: -4.8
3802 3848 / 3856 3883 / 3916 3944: -4.1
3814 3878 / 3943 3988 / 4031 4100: 7.9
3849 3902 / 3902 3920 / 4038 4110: -1.9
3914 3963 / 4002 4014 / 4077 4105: -4.4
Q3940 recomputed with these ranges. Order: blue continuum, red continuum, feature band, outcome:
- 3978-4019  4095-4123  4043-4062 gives -0.04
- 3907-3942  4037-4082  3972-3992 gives -0.09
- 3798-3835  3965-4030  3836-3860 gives 0.26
